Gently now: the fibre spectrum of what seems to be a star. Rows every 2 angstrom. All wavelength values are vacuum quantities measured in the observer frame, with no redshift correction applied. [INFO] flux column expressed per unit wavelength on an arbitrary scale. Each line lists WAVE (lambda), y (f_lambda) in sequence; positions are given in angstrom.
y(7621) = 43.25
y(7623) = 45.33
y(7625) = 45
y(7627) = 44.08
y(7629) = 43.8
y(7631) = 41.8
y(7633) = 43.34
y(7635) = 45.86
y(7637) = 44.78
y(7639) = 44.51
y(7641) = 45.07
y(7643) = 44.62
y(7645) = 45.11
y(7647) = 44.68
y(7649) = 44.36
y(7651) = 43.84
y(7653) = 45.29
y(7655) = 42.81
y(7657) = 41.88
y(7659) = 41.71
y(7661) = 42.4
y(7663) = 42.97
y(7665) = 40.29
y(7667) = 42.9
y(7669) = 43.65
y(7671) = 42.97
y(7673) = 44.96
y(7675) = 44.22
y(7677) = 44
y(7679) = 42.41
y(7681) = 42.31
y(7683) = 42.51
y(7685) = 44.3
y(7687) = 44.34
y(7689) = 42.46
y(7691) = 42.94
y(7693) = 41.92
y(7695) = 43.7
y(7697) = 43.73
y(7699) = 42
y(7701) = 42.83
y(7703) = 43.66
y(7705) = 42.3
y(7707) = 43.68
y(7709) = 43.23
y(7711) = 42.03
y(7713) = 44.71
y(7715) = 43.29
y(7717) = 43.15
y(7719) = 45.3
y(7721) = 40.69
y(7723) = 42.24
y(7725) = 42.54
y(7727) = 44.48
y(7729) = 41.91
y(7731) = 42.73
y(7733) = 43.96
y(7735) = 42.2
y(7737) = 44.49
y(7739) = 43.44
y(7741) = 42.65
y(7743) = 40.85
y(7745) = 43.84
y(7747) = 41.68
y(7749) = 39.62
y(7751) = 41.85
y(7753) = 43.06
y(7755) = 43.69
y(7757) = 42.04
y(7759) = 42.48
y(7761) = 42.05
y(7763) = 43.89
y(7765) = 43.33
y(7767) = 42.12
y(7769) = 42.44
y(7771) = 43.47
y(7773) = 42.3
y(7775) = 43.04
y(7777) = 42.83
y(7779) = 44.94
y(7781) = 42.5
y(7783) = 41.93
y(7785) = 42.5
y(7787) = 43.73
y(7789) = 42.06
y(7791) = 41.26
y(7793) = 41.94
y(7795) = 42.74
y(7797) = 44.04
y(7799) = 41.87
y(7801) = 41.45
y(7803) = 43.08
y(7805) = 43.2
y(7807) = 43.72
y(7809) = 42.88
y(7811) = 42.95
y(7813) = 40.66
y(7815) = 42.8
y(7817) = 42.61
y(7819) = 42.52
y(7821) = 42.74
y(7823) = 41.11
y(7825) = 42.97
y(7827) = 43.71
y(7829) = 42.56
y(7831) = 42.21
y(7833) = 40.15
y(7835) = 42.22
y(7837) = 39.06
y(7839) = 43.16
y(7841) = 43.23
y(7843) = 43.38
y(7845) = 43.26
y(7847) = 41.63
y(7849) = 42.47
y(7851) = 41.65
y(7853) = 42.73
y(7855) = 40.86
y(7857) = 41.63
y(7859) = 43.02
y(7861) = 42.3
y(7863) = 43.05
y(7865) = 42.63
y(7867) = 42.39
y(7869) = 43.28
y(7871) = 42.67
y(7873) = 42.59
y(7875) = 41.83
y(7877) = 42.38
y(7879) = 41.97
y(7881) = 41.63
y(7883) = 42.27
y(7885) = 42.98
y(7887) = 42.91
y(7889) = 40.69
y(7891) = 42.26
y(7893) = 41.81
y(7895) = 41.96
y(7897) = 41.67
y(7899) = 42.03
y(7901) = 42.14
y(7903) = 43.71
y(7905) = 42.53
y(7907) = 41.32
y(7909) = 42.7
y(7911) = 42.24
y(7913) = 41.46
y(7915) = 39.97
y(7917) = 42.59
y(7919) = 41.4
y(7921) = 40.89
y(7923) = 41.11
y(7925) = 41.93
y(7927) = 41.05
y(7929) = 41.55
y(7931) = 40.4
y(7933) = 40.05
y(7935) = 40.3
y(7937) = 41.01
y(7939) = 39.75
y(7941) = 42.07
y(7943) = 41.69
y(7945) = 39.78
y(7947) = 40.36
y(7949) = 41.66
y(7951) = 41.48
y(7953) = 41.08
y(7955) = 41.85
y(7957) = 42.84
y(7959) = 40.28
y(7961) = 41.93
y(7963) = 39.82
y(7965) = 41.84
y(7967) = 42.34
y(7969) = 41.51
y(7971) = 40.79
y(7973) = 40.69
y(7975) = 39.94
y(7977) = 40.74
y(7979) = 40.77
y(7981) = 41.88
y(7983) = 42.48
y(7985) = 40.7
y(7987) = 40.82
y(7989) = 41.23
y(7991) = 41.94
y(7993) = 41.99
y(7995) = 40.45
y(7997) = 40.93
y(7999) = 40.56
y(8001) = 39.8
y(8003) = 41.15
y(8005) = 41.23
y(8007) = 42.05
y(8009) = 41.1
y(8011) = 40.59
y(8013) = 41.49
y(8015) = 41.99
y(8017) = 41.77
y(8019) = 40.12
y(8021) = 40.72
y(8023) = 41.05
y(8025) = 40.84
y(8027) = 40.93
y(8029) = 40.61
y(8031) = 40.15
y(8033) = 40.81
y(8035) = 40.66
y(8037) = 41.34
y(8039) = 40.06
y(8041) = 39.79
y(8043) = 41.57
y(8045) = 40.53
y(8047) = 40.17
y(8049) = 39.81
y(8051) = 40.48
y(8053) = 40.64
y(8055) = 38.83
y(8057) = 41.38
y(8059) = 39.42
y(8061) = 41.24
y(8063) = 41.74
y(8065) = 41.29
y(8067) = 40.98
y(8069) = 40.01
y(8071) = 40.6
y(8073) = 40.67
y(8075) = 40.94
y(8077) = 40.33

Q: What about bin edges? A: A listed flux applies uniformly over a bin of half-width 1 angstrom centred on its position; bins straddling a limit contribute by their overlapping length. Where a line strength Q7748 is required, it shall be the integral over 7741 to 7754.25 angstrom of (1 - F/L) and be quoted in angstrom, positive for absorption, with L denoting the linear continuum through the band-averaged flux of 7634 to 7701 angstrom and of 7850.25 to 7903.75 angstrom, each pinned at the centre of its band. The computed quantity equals 0.3 angstrom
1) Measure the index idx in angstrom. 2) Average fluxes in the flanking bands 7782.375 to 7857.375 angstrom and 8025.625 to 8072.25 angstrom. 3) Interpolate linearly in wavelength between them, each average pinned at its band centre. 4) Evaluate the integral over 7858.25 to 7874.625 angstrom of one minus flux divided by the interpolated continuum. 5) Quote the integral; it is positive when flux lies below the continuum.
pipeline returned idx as -0.3 angstrom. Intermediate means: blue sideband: 42.3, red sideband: 40.6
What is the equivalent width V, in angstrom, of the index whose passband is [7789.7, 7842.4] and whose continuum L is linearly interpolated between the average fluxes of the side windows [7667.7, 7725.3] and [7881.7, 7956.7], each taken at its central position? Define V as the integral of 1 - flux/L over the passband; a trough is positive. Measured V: -0.1 angstrom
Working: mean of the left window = 43.2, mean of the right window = 41.5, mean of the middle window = 42.3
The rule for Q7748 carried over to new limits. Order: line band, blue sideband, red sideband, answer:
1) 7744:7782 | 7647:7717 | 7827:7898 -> 0.0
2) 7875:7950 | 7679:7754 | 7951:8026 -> 0.1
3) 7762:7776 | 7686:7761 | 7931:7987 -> -0.1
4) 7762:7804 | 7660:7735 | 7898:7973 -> -0.3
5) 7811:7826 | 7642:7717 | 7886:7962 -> 0.0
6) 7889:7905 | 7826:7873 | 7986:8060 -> -0.1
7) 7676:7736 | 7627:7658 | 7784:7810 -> 0.6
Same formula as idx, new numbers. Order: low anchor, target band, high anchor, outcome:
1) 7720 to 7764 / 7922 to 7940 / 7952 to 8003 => 0.28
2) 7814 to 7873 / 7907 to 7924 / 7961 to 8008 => 0.08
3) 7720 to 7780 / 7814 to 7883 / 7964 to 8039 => -0.41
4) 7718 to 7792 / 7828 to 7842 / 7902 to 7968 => 0.10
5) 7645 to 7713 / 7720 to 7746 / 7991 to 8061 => 0.02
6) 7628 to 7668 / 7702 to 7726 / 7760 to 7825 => 0.06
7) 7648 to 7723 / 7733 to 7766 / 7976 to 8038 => 0.07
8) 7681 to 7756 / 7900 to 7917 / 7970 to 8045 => -0.17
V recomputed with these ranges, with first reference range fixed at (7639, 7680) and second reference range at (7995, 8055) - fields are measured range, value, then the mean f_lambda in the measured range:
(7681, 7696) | 0.1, 43.1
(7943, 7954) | 0.1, 40.9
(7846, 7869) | -0.1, 42.3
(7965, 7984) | -0.1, 41.3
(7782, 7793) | 0.1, 42.3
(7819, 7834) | 0.0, 42.2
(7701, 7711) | 0.0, 43.1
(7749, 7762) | 0.2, 42.3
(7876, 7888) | -0.1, 42.4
